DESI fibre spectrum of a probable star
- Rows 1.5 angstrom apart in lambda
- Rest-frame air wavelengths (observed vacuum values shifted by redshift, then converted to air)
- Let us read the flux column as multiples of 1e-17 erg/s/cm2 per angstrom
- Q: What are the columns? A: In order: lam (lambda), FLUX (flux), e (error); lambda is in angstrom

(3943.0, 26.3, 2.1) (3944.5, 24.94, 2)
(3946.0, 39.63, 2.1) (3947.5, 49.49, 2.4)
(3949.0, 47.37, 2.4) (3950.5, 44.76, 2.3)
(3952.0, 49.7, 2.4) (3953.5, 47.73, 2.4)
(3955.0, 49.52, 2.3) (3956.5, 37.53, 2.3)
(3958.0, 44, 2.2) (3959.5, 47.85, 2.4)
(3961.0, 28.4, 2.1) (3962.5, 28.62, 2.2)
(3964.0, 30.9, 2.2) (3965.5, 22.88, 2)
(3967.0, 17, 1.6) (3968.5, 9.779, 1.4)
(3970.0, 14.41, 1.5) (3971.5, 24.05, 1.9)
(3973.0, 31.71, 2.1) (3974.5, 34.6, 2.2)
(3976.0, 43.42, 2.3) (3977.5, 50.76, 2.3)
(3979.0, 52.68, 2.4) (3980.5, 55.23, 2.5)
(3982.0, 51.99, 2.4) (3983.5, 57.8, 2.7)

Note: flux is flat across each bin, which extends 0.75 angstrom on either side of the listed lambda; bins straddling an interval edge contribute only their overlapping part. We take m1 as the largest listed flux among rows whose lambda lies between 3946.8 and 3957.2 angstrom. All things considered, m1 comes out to 49.7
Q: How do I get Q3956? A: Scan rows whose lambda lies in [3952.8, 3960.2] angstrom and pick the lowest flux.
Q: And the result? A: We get 37.53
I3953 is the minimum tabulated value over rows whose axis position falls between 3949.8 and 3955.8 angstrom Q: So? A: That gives 44.76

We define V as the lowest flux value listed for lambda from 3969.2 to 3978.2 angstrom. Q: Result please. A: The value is 14.41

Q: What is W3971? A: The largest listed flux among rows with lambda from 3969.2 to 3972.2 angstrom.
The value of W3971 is 24.05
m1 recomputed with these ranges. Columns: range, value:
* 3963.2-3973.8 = 31.71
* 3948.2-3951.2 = 47.37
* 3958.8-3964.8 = 47.85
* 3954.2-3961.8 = 49.52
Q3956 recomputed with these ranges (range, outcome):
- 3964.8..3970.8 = 9.779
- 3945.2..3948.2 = 39.63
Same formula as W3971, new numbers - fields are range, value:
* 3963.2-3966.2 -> 30.9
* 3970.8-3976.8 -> 43.42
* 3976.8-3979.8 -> 52.68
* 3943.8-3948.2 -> 49.49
